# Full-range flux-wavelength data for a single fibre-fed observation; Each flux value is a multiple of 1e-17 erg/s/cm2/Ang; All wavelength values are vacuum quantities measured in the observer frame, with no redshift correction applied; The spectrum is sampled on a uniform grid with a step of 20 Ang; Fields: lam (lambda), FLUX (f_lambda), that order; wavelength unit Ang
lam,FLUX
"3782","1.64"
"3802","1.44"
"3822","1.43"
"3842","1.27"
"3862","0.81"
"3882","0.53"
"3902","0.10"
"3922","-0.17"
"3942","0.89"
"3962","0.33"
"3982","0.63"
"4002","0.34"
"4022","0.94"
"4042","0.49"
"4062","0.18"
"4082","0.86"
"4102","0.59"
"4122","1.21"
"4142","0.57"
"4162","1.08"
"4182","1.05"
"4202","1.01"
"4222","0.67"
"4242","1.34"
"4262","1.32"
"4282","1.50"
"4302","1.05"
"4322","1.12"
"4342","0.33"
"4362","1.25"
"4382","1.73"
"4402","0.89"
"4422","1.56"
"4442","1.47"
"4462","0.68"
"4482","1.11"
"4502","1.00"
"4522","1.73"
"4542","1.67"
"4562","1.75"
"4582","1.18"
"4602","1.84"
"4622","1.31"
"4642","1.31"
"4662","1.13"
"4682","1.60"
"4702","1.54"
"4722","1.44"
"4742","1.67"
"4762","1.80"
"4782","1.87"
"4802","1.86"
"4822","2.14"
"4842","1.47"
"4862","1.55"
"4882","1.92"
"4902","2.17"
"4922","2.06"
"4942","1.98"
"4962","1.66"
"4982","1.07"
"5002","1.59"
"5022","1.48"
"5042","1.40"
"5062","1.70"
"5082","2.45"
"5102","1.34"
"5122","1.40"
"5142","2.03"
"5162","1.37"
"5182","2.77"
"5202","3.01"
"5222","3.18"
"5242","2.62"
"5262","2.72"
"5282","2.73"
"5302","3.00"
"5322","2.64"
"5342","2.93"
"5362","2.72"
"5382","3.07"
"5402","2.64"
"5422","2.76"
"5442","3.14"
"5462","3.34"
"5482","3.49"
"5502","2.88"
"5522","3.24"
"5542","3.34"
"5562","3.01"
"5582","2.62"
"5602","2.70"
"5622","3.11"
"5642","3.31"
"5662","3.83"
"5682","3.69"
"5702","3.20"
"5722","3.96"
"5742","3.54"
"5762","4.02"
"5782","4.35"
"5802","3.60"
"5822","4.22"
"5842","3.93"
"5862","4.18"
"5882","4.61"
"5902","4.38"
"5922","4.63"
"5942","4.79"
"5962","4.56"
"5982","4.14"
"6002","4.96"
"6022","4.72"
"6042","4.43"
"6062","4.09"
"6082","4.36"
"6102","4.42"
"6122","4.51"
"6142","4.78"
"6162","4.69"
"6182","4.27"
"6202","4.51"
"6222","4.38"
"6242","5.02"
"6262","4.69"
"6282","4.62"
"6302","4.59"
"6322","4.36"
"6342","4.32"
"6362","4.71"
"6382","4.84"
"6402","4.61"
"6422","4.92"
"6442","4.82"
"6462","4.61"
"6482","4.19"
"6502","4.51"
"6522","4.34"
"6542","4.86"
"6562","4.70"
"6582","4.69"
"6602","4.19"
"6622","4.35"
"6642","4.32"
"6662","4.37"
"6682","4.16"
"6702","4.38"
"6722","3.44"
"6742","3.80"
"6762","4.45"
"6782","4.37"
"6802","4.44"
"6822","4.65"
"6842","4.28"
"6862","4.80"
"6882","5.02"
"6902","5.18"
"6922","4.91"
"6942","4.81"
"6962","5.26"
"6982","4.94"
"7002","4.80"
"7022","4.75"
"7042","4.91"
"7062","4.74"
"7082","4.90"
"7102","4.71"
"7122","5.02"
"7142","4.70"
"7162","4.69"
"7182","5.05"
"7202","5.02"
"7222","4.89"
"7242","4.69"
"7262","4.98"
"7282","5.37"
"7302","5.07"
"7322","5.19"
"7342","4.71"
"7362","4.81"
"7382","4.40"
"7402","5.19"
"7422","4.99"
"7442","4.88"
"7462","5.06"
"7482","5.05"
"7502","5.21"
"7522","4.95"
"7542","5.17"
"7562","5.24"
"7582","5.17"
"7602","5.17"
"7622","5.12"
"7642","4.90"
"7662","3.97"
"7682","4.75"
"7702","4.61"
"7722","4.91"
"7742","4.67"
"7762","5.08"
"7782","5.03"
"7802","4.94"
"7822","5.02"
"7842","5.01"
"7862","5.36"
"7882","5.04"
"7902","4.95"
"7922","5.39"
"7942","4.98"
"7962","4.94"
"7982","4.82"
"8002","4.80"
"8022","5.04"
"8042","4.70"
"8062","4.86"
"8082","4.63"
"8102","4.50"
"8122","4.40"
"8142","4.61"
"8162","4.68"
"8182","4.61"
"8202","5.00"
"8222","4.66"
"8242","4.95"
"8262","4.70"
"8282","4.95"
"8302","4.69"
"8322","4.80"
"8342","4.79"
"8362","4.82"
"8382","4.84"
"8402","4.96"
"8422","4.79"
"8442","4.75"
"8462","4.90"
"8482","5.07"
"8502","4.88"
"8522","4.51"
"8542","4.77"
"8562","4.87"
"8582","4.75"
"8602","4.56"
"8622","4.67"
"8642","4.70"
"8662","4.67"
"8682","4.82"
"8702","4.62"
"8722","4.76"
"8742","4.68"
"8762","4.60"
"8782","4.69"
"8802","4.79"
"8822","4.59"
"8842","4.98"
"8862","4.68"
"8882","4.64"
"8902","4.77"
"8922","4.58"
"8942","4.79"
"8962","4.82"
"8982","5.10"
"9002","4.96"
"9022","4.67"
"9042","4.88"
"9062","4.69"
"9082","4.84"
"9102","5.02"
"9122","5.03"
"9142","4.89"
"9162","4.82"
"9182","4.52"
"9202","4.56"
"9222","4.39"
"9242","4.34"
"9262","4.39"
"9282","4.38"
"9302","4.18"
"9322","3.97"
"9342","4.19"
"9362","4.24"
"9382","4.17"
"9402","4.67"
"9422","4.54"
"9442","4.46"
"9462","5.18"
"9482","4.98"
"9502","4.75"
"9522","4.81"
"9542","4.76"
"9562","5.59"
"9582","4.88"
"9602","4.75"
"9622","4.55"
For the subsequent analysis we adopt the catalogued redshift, 0.299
